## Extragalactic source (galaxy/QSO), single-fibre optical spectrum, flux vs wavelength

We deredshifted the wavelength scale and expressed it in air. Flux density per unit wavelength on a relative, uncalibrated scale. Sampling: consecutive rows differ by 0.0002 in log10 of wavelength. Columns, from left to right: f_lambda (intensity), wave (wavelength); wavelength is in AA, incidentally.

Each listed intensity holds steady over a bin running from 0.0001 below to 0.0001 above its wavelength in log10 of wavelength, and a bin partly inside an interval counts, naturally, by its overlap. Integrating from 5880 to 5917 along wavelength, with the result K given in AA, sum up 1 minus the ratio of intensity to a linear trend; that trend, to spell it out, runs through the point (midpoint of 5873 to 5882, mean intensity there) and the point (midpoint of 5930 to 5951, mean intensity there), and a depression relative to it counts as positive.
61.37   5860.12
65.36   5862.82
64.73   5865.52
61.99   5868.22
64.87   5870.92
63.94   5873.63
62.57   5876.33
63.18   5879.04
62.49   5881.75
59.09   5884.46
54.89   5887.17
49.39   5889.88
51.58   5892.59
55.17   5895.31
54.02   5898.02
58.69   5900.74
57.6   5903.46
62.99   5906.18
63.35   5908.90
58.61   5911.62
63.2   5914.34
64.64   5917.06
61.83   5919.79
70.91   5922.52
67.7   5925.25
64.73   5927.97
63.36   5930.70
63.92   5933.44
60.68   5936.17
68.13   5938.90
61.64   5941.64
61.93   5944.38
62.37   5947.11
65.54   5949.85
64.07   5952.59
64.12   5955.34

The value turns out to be 3.0 AA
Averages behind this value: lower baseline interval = 63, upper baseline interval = 63.4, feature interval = 58.1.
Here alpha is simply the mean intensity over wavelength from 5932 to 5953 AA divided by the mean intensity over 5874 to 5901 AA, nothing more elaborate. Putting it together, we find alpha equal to 1.11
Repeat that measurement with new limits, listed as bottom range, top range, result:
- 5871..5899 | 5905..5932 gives 1.11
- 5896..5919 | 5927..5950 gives 1.05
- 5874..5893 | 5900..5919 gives 1.05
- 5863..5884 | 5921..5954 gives 1.02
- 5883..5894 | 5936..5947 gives 1.18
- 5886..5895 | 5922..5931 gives 1.28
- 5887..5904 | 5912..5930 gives 1.20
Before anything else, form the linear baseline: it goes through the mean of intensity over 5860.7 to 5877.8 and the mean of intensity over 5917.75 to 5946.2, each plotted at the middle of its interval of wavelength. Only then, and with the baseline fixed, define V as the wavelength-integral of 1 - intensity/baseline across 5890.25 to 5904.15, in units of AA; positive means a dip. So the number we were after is 2.00 AA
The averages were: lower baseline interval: 63.8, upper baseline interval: 64.5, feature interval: 54.9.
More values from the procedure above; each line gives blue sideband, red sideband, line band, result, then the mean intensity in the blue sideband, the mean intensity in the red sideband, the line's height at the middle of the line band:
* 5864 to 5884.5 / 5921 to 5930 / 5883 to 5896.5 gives 2.16 AA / 63.1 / 67.4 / 64.4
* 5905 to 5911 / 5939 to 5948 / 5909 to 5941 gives -0.77 AA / 62.6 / 62.8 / 62.7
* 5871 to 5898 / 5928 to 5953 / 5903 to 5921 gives -0.34 AA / 58.1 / 63.6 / 60.8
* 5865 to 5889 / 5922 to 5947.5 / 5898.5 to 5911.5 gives 0.61 AA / 61.6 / 64.4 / 63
